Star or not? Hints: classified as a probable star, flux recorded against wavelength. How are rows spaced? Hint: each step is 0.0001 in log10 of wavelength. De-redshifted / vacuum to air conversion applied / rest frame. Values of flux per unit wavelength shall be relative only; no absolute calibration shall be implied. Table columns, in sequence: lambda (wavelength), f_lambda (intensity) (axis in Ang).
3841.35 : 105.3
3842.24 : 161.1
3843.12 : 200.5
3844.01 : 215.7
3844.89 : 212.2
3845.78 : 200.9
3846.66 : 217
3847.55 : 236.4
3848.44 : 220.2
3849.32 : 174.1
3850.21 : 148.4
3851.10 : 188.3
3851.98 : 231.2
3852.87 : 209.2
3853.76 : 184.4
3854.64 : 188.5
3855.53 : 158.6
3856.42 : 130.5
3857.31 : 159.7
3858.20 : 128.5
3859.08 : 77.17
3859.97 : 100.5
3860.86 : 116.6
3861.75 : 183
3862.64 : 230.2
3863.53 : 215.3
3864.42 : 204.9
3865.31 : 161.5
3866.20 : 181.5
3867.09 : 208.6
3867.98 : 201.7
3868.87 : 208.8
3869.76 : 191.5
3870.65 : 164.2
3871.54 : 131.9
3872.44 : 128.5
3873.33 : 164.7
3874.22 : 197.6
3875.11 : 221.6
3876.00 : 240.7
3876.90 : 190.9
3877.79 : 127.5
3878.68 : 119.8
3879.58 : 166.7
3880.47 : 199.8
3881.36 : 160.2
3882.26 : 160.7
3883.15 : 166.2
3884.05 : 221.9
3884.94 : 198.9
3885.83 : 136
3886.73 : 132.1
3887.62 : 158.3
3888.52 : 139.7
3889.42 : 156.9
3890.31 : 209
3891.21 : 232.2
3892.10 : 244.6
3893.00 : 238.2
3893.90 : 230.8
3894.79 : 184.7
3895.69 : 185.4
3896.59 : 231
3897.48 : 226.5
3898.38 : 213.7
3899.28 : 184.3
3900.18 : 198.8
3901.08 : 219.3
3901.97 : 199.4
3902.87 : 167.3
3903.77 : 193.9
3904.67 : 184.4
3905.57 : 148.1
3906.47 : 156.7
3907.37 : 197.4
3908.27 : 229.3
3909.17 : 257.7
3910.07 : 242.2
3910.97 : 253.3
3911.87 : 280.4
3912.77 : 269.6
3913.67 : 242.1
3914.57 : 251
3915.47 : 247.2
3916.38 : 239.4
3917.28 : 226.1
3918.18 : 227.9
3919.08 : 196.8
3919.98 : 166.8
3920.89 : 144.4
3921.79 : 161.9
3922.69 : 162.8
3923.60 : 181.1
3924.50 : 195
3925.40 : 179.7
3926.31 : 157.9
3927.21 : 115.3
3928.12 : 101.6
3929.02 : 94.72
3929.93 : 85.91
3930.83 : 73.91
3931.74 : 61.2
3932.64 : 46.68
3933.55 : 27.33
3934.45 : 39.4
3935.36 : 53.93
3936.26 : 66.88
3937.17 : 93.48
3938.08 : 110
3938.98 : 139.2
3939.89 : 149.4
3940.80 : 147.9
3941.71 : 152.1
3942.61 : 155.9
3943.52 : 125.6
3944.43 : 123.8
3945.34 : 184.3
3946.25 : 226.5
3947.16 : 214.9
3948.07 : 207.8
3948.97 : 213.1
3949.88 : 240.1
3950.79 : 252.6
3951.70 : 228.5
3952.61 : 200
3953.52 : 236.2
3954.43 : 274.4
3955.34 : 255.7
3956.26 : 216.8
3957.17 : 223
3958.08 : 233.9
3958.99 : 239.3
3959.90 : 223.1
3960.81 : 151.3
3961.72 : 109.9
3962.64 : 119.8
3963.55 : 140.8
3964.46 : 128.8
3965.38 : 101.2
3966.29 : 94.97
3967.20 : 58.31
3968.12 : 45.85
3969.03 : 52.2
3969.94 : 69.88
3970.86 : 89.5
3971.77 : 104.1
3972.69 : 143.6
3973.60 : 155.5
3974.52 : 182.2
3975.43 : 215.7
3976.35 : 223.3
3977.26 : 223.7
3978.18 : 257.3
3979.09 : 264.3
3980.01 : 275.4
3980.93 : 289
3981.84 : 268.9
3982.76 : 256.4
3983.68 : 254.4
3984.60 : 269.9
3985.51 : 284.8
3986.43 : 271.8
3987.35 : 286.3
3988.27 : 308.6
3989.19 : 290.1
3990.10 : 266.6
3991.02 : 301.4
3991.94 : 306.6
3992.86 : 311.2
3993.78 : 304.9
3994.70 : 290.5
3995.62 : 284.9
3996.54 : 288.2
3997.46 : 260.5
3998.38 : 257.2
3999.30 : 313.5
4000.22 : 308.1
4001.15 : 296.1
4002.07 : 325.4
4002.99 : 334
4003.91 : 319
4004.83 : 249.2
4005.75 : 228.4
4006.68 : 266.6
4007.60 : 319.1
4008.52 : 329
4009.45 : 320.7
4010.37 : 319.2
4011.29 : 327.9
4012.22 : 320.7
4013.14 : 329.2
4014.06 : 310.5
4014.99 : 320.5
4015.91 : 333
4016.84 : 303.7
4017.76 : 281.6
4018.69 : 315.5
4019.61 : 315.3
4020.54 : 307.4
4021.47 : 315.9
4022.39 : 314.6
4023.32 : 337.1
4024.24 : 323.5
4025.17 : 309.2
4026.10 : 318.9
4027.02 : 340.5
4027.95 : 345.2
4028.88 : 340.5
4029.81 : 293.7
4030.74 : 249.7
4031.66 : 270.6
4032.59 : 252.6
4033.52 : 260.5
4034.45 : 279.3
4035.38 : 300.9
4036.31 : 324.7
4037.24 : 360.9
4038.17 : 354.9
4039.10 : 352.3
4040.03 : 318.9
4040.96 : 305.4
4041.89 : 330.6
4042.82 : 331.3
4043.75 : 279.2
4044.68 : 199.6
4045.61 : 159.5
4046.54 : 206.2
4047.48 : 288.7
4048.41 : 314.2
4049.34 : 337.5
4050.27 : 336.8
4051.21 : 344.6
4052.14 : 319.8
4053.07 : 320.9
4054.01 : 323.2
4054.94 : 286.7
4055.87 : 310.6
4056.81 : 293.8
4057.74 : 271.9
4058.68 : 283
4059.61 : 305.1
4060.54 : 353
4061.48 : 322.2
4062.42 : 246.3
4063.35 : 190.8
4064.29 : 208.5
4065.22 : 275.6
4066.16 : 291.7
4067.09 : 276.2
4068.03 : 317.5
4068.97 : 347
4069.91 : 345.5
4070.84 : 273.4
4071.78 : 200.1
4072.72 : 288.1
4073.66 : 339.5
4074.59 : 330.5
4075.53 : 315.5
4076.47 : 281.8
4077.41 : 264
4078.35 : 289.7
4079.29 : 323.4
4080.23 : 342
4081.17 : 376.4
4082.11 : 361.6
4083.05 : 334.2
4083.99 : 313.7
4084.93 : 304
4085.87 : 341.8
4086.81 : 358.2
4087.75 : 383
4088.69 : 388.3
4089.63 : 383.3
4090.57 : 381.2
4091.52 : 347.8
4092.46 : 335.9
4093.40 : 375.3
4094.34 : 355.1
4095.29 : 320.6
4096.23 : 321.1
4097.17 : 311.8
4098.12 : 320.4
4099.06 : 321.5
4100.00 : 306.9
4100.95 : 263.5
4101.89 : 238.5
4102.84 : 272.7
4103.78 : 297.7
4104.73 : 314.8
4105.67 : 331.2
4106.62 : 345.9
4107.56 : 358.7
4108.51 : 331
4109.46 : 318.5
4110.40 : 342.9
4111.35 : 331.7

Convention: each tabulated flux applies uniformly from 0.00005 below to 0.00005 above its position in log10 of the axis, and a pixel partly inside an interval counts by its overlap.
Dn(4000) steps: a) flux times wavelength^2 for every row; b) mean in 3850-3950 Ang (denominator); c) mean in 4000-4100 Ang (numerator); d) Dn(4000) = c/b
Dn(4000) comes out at 1.92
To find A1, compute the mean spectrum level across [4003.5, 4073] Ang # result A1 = 300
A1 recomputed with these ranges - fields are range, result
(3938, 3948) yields 161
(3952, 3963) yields 208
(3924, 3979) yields 151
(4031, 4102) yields 308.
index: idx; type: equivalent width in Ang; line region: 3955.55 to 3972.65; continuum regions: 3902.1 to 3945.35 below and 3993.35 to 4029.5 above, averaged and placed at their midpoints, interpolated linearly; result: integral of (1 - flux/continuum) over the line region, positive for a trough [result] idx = 6.8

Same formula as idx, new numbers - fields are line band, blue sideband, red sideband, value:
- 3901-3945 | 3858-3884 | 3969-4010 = 9.66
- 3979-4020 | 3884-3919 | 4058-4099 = -4.06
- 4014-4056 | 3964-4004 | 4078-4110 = -4.19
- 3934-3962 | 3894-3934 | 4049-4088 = 4.48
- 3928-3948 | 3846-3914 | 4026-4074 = 9.89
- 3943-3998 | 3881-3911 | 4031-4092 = 7.65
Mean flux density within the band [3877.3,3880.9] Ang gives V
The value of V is 154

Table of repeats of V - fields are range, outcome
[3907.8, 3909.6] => 243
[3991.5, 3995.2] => 303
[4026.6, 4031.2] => 313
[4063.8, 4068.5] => 274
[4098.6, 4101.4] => 297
